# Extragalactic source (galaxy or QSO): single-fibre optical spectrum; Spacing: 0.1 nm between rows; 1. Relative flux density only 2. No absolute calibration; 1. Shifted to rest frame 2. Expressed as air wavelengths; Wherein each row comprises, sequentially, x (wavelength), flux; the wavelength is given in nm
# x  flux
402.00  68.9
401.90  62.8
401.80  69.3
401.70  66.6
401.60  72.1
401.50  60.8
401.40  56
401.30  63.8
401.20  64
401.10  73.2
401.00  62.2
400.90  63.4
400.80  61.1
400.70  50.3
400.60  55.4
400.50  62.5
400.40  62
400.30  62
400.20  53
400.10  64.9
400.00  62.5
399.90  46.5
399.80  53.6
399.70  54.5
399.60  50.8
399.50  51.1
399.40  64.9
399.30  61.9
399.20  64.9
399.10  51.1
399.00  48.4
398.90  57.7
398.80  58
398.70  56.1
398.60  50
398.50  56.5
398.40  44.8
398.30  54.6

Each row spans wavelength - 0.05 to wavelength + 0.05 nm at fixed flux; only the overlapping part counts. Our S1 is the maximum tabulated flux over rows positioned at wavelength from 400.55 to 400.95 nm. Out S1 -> 63.4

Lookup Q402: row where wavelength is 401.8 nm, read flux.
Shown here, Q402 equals 69.3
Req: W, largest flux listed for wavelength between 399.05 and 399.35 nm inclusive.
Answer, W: 64.9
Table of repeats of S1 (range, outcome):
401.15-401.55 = 64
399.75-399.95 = 53.6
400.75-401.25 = 73.2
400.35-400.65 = 62.5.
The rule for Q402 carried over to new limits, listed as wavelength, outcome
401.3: 63.8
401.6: 72.1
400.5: 62.5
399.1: 51.1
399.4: 64.9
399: 48.4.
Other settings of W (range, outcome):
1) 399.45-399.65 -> 51.1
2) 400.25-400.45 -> 62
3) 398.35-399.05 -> 58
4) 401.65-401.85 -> 69.3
